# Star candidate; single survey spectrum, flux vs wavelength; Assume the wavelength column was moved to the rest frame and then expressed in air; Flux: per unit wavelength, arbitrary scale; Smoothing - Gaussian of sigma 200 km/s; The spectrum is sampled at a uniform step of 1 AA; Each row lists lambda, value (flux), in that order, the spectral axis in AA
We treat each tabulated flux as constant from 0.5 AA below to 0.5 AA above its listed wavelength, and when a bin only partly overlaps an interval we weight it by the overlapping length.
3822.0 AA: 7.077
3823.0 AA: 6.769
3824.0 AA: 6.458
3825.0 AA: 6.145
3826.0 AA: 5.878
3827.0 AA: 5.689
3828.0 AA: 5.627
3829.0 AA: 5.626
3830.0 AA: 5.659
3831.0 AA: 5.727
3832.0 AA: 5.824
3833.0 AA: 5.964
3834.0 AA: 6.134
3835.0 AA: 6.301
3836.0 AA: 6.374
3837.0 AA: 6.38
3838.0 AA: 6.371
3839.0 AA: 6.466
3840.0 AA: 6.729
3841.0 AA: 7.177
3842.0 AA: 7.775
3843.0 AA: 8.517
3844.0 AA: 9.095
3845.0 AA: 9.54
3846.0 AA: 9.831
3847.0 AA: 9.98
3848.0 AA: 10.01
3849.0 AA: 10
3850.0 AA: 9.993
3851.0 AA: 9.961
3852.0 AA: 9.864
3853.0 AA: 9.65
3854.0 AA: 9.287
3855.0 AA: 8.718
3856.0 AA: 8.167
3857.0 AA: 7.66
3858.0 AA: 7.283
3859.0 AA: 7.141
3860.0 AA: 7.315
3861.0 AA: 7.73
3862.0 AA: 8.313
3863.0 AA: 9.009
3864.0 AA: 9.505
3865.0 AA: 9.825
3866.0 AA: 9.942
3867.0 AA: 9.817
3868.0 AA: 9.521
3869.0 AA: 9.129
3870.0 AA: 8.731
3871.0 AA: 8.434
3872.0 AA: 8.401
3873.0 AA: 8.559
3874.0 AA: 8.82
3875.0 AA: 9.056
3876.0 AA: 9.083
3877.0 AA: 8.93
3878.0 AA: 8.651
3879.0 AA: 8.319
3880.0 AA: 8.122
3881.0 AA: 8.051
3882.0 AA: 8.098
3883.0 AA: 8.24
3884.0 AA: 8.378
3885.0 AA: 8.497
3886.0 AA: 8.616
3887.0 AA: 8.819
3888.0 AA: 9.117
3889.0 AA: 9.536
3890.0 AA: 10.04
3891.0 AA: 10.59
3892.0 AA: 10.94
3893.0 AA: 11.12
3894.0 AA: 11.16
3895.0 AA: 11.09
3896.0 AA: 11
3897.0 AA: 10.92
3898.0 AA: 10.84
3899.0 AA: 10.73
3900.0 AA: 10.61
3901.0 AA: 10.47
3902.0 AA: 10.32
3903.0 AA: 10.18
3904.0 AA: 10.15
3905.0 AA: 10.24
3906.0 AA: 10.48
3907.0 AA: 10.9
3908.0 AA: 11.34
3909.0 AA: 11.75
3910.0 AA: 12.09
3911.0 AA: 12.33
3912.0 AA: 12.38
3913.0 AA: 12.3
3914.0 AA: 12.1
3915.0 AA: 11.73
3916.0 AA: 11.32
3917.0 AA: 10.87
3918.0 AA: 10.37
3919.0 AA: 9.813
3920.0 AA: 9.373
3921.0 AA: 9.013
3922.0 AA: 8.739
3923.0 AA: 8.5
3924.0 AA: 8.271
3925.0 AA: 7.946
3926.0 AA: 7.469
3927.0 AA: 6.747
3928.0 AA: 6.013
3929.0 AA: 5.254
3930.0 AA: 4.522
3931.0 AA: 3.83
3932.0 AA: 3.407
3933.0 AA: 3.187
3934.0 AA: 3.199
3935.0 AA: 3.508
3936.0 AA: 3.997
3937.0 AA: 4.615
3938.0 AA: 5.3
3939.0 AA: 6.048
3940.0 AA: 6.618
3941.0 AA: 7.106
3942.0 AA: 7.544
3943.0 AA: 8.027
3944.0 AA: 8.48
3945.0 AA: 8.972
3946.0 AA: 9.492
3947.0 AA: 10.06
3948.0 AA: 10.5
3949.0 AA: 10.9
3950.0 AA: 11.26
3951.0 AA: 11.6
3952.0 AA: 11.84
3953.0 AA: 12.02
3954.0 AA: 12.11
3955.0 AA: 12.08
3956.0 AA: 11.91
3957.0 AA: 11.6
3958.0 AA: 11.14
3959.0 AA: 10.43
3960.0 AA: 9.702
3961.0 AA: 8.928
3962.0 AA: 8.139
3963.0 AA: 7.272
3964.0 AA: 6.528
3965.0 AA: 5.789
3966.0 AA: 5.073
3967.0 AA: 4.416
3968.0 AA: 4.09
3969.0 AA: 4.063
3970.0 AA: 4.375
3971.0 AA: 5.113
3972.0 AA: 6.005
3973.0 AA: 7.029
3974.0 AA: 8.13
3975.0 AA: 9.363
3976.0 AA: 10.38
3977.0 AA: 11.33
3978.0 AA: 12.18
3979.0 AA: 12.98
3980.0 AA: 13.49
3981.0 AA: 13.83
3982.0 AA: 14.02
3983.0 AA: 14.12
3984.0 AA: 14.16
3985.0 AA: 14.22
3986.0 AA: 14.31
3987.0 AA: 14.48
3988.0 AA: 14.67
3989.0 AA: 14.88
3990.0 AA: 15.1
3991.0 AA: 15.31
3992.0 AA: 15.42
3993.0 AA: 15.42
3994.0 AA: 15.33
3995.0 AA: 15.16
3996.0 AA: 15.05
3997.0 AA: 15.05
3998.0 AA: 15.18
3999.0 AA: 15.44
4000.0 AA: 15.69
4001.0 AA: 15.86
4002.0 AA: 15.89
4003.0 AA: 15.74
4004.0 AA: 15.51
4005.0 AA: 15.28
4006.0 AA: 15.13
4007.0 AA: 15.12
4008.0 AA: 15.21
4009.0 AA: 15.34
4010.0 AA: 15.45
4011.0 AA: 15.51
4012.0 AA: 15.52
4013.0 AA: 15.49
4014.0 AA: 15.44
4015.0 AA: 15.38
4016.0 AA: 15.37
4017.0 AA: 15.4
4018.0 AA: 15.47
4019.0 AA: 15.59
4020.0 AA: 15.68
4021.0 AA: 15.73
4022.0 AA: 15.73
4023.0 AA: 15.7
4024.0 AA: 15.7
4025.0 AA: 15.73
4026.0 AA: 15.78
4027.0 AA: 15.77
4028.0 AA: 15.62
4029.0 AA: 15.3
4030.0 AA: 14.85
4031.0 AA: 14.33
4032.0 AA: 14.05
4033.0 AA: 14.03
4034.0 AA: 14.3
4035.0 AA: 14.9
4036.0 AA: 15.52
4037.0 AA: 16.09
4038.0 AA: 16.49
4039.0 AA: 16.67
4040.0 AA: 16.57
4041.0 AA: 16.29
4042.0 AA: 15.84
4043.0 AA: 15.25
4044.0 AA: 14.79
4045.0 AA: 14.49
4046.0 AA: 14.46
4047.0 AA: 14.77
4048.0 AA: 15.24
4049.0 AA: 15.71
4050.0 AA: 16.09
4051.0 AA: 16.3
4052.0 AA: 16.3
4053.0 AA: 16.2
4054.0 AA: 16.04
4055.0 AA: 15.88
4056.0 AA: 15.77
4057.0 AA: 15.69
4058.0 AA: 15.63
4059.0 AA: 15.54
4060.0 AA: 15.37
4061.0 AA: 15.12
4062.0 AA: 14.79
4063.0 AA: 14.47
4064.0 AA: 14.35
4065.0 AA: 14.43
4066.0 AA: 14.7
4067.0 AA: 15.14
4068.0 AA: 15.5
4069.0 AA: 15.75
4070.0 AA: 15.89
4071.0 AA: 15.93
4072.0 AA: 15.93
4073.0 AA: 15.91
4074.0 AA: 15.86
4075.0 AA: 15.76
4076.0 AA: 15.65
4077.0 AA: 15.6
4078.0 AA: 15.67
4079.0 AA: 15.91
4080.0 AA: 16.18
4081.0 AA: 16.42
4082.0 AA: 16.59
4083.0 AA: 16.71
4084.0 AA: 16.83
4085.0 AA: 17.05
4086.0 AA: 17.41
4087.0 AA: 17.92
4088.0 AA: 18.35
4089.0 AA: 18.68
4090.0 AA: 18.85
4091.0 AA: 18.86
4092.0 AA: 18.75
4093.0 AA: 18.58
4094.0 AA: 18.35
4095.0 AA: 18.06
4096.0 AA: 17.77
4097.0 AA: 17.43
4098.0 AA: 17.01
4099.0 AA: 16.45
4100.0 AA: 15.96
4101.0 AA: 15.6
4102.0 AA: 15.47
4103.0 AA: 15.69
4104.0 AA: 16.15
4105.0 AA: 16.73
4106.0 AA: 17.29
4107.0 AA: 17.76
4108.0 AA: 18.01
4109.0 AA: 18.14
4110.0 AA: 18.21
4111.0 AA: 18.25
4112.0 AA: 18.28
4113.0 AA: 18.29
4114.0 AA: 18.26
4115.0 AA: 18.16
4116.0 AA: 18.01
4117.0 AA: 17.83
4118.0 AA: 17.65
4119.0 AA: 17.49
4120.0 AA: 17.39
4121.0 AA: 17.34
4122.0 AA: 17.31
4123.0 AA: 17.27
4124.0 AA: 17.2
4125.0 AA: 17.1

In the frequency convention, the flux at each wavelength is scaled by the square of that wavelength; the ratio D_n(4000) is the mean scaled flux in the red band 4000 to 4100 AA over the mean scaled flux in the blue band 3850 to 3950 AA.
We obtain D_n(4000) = 1.9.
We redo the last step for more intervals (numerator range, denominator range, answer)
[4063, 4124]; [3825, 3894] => 2.29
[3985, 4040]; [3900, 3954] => 1.82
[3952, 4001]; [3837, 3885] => 1.40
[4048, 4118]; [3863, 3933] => 1.95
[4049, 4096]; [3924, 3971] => 2.31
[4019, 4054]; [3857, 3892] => 1.92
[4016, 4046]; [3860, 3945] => 1.87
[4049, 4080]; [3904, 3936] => 1.95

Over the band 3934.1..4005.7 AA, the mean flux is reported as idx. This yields 10.8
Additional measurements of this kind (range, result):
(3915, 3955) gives 7.99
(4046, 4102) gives 16.3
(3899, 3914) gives 11.1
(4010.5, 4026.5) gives 15.6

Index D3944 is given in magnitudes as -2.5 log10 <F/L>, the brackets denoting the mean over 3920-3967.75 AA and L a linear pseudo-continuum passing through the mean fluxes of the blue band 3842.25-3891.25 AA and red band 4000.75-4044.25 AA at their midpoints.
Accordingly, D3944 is 0.479 mag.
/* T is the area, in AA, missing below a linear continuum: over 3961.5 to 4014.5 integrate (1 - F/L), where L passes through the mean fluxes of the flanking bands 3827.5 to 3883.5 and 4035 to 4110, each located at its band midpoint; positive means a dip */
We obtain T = 3.3 AA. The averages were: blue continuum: 8.19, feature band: 12.4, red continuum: 16.3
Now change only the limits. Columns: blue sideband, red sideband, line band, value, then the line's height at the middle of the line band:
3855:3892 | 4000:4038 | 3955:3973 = 7.5 AA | 12.9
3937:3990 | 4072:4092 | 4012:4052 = -4.6 AA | 13.9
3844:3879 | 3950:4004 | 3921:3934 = 5.3 AA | 10.5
